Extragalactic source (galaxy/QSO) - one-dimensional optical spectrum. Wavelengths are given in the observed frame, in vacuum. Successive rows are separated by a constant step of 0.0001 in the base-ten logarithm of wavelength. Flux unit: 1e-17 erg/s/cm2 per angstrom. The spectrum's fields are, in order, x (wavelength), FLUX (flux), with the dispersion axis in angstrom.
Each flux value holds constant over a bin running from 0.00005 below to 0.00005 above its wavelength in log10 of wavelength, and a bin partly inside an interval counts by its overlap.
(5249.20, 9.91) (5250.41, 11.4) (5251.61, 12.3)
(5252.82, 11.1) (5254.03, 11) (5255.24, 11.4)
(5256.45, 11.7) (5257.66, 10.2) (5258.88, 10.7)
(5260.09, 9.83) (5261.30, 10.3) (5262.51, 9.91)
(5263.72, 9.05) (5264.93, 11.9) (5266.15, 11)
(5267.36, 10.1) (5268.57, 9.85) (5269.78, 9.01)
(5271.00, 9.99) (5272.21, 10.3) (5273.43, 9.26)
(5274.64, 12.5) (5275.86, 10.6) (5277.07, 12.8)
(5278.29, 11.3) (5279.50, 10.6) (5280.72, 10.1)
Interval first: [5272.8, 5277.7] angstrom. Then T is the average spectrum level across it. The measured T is 11.3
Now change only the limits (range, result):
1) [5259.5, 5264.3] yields 9.79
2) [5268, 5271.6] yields 9.61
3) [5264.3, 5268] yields 11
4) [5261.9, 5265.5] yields 10.3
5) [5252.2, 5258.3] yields 11.1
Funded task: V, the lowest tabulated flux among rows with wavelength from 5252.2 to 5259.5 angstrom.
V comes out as 10.2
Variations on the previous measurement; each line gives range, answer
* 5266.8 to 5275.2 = 9.01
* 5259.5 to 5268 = 9.05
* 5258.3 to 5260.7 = 9.83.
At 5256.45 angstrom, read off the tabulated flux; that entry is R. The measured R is 11.7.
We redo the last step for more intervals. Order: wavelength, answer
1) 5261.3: 10.3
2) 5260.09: 9.83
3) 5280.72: 10.1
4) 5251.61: 12.3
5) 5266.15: 11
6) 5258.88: 10.7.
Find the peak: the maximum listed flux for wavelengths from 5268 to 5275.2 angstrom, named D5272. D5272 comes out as 12.5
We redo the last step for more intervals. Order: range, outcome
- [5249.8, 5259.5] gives 12.3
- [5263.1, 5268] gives 11.9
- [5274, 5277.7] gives 12.8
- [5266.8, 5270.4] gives 10.1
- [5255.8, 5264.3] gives 11.7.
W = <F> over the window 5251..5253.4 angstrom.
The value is 11.7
